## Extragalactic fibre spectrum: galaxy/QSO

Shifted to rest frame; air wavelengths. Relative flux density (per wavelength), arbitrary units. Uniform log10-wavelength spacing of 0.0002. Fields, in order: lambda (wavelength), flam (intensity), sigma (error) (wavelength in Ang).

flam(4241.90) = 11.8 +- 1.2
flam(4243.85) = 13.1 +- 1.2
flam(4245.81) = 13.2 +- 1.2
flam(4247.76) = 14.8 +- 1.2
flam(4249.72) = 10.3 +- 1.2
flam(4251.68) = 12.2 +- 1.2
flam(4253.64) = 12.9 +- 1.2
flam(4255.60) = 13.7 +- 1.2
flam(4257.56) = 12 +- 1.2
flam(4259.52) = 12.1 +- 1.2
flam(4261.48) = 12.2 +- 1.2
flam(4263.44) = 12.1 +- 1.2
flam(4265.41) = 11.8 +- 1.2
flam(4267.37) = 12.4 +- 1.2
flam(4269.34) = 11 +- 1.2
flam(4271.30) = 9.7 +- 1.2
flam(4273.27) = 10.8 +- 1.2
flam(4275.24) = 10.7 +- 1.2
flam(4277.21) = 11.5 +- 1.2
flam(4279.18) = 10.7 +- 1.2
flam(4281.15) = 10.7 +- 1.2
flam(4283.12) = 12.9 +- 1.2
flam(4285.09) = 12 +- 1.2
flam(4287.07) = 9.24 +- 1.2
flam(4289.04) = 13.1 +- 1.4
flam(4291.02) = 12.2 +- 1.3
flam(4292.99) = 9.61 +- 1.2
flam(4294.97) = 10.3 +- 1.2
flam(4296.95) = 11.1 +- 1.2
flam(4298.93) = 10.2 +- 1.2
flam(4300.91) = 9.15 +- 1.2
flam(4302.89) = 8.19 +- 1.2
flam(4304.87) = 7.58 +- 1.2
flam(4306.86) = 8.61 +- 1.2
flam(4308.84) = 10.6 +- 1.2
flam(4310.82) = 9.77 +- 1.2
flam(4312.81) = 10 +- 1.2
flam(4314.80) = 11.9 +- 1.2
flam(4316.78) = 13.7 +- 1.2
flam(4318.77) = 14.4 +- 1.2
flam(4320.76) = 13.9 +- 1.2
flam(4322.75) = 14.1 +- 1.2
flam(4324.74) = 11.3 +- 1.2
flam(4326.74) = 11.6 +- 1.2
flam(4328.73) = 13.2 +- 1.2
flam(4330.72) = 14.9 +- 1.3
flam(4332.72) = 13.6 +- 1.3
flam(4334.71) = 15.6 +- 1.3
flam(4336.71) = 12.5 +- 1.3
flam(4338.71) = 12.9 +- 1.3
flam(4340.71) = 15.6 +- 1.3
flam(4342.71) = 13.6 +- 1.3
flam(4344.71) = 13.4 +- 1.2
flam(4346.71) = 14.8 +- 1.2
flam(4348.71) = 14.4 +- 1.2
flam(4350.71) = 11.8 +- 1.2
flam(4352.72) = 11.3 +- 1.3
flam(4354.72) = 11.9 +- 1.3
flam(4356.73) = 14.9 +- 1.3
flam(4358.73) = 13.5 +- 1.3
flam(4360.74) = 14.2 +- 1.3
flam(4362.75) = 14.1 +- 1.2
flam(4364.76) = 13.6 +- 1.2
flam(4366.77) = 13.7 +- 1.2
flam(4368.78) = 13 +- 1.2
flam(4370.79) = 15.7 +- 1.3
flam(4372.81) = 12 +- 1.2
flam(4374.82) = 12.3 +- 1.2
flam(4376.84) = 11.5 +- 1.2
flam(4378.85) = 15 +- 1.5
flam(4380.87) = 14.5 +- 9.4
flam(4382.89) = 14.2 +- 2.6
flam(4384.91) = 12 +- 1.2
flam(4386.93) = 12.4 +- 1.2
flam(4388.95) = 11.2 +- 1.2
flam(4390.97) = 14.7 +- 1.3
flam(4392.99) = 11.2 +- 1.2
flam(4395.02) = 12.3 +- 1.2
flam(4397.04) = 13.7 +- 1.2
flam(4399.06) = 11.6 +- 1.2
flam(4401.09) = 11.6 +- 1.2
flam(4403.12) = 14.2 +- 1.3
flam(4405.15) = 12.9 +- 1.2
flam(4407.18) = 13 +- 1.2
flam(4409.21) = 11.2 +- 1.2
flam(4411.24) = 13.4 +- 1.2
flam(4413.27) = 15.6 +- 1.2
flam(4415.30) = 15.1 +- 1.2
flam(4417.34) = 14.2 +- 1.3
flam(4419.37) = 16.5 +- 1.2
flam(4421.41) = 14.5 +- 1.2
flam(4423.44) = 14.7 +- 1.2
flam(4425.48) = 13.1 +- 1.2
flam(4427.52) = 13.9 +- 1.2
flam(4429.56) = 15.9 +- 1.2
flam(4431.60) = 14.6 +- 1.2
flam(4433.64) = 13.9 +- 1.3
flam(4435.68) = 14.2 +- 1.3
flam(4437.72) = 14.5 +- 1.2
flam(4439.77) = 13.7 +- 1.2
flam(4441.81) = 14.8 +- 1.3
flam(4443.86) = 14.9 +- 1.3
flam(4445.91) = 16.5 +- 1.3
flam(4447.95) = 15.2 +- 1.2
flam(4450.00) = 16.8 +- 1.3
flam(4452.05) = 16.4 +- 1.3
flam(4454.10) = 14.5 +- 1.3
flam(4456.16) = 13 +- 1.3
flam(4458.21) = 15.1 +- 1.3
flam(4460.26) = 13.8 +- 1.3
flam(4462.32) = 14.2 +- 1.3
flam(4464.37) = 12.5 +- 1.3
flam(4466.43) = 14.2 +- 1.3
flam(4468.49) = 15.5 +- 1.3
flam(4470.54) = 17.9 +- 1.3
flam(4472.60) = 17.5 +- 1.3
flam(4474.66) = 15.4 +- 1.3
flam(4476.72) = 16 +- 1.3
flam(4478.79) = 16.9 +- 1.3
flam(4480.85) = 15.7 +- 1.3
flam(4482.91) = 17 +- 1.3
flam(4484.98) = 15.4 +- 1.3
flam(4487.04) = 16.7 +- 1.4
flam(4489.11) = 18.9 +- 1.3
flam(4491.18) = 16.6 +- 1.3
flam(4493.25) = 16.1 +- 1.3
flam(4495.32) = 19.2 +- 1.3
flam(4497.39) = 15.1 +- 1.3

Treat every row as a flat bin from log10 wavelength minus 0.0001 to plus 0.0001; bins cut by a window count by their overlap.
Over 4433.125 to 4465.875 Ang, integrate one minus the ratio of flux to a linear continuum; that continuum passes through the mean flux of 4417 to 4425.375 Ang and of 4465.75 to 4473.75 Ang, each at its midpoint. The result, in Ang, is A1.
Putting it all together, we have 2.27 Ang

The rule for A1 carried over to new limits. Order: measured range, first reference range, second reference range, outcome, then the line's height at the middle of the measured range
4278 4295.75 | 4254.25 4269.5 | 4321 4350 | 2.1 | 12.7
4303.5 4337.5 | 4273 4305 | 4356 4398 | -1.5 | 11.6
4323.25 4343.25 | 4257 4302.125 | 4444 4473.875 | -1.8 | 12.4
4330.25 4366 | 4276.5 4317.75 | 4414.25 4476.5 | -4.7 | 12.1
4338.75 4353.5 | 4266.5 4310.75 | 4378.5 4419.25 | -2.0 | 11.9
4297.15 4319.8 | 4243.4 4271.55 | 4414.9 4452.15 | 4.6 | 13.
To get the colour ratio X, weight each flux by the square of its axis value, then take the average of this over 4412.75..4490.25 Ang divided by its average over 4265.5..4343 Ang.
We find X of 1.40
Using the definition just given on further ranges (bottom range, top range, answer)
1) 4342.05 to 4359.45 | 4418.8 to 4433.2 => 1.14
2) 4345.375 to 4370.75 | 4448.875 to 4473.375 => 1.17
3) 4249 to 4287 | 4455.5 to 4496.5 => 1.51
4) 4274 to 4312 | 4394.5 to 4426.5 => 1.38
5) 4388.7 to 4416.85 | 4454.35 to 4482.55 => 1.20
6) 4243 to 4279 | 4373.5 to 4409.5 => 1.13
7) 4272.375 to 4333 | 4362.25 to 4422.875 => 1.23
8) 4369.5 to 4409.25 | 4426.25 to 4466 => 1.16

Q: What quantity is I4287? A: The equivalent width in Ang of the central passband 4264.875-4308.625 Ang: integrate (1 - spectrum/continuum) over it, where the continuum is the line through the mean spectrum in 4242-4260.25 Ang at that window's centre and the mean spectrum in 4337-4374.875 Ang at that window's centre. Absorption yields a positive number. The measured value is 7.9 Ang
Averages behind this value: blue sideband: 12.7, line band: 10.6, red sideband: 13.5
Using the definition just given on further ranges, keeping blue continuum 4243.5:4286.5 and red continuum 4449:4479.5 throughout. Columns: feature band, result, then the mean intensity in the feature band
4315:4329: -0.3 Ang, 13.1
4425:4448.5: 0.3 Ang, 14.6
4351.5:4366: 0.2 Ang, 13.3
